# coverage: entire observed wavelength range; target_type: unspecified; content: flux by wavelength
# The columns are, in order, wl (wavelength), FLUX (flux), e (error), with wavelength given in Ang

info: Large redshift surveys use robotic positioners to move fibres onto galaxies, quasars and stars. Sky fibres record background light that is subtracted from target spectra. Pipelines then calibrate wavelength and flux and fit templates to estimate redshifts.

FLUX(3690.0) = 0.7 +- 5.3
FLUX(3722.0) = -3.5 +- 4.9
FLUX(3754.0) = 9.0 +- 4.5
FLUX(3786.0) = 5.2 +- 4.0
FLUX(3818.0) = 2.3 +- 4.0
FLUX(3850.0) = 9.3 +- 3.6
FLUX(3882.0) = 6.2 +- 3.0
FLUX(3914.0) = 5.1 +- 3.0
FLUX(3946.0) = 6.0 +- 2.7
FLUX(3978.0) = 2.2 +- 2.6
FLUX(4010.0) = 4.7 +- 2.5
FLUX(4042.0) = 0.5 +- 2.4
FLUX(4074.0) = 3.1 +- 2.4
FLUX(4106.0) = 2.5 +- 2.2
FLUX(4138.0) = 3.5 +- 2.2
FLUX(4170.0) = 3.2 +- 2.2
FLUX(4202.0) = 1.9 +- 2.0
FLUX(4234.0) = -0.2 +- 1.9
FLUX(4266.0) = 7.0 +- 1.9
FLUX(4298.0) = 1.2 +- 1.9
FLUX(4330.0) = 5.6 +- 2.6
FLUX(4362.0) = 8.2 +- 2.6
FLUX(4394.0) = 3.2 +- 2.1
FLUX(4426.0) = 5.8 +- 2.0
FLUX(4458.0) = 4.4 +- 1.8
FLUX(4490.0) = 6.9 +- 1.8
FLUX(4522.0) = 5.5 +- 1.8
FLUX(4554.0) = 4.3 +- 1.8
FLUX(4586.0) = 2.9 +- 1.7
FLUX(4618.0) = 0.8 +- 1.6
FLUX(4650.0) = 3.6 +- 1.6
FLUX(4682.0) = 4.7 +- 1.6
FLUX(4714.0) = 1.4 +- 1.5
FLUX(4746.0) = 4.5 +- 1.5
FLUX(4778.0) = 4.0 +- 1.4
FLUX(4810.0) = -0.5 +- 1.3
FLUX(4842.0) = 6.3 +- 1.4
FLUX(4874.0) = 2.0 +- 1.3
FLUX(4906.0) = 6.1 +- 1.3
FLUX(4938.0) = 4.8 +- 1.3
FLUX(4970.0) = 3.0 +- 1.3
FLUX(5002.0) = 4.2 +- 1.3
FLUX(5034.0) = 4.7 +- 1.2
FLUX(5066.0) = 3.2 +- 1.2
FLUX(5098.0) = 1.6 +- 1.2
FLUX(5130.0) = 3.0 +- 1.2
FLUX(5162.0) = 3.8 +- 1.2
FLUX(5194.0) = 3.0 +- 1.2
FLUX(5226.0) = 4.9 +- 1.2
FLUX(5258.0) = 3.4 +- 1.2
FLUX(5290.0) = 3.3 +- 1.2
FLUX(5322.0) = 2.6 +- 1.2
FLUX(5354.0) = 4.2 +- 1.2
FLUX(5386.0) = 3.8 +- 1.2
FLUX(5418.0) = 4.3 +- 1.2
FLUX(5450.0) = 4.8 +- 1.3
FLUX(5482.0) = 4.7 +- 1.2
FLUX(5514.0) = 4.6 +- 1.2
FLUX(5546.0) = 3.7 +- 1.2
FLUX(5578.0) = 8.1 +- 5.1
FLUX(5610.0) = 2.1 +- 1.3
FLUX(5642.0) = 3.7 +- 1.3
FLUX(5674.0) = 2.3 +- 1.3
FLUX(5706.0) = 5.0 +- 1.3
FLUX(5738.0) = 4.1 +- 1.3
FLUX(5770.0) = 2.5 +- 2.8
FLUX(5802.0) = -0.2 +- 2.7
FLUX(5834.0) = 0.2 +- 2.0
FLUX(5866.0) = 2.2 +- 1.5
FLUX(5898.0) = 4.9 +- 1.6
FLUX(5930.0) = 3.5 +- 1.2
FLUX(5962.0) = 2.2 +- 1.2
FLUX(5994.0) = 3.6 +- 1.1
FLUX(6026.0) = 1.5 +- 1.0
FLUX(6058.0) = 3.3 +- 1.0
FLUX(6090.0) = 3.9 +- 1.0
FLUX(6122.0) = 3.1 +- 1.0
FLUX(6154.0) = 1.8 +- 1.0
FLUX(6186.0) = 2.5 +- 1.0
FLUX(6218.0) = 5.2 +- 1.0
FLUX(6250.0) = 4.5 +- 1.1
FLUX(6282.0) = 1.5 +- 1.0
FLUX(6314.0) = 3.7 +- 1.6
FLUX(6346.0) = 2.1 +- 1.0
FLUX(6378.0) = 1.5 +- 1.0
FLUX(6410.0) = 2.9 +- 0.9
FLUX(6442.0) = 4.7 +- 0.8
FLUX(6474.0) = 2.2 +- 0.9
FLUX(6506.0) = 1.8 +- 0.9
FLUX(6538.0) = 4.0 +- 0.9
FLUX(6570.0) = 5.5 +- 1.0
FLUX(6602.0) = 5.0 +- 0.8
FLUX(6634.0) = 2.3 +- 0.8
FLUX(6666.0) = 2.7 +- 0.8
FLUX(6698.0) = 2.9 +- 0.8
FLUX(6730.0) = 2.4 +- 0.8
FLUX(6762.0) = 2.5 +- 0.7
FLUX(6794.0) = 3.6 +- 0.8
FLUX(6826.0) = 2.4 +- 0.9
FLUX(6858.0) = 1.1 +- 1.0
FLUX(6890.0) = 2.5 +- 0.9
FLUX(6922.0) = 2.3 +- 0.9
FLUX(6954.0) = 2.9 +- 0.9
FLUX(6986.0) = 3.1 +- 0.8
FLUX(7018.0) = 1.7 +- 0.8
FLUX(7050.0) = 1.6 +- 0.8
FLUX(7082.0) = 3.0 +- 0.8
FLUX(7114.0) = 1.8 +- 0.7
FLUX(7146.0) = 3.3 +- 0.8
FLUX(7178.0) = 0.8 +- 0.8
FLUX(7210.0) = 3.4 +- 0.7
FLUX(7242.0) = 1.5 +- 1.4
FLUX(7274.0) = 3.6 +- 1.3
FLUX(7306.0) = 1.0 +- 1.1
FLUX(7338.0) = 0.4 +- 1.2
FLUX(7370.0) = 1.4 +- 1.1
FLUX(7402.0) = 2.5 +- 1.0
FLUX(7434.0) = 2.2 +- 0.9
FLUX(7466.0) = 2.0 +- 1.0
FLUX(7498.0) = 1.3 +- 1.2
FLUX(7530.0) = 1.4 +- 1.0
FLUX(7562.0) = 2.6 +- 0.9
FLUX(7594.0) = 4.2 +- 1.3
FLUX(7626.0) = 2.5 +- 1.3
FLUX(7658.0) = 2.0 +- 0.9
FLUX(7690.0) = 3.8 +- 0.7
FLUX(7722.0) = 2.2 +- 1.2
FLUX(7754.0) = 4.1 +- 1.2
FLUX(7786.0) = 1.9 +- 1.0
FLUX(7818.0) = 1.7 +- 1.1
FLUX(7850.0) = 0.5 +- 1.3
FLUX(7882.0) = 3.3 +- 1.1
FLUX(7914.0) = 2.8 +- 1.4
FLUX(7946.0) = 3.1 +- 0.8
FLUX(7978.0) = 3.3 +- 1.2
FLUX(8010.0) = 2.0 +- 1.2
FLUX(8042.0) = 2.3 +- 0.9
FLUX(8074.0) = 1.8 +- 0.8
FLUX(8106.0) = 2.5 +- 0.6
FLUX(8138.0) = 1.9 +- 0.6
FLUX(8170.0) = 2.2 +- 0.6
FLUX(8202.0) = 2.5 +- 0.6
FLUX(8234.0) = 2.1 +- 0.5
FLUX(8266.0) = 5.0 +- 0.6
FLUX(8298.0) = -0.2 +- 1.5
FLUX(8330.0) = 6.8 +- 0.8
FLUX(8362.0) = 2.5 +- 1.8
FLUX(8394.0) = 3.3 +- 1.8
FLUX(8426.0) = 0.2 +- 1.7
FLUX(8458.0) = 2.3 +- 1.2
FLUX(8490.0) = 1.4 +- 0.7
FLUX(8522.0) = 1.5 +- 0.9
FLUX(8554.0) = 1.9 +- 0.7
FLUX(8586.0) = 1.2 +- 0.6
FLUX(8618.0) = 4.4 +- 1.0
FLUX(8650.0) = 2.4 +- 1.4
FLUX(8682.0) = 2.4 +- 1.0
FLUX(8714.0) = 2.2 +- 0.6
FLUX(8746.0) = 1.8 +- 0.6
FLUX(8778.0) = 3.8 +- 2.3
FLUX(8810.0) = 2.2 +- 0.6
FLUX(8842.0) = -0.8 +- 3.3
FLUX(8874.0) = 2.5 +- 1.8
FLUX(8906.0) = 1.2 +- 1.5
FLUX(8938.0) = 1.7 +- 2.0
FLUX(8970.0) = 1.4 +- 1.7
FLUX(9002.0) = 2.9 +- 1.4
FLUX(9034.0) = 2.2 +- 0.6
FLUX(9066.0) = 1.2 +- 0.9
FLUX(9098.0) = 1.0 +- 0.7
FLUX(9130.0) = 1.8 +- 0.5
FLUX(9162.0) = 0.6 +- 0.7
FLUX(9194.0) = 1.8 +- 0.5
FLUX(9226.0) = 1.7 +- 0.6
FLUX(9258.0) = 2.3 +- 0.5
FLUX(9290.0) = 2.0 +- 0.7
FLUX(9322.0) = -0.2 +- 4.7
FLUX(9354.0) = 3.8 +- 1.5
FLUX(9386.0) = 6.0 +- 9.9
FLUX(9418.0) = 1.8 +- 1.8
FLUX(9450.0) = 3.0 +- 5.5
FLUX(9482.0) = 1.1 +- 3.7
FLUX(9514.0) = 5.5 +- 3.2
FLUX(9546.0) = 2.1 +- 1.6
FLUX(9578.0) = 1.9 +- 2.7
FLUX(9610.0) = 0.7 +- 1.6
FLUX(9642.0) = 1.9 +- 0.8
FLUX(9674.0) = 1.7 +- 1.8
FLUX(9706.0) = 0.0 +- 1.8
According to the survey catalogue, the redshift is 0.666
